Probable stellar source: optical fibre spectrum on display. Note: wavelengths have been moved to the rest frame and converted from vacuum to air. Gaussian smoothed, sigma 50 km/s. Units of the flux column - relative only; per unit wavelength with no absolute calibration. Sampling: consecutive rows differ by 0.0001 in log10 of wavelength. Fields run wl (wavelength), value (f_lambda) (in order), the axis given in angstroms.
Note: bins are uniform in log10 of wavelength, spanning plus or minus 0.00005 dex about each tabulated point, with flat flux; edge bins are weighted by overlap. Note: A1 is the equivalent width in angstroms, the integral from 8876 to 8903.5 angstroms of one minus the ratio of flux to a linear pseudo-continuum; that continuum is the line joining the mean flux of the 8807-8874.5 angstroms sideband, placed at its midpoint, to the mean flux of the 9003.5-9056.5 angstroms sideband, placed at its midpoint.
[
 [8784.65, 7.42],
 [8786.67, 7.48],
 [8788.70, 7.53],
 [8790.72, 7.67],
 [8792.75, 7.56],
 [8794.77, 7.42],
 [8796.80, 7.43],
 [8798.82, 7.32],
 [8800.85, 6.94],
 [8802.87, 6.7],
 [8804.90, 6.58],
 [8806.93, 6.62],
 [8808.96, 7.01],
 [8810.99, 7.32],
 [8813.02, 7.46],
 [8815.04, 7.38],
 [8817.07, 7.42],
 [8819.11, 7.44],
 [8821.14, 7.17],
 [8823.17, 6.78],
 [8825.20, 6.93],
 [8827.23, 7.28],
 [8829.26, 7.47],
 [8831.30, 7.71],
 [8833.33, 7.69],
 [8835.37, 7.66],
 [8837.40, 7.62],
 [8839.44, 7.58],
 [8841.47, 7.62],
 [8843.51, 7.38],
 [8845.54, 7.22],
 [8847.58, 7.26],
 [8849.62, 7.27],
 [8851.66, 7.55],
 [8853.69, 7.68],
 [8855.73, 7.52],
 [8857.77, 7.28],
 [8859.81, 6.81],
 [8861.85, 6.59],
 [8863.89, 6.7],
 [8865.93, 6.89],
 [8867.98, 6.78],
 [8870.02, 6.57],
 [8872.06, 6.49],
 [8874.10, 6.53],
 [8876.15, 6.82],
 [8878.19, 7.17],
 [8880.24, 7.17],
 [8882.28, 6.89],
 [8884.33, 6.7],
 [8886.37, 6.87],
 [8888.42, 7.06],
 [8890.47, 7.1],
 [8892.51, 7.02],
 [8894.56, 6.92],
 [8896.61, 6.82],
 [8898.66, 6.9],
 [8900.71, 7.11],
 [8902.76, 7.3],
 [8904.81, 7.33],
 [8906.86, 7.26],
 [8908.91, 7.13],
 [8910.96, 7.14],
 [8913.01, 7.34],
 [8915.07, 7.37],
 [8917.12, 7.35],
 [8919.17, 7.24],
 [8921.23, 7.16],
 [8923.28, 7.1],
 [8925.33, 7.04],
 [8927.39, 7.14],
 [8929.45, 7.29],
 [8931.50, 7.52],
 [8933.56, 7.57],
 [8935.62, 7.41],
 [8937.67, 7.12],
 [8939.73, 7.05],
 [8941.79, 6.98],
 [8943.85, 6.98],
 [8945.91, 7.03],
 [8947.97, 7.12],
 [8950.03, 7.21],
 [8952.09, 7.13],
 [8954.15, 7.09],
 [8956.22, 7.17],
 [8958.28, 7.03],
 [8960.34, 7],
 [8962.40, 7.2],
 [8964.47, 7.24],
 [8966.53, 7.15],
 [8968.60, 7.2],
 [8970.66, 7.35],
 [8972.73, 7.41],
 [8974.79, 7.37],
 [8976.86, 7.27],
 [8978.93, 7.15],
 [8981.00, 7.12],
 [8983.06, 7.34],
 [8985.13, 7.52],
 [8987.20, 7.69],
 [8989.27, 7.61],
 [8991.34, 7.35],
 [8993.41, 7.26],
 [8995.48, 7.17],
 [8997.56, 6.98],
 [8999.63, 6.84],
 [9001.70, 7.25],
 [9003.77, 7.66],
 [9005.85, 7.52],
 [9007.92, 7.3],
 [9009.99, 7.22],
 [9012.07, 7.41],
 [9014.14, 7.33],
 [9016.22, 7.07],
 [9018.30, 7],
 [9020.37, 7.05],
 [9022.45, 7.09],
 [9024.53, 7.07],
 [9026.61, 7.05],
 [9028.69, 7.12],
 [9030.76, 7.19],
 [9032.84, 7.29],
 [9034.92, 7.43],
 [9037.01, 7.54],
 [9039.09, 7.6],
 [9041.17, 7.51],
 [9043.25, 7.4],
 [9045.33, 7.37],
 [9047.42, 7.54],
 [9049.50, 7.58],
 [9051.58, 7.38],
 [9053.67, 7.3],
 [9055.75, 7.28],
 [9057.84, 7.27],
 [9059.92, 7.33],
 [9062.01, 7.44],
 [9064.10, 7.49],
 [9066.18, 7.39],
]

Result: 0.9 angstroms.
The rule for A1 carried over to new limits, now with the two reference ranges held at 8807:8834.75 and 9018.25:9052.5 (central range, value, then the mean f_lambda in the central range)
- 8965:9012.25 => 0.0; 7.31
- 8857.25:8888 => 2.0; 6.81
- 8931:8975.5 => 0.7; 7.19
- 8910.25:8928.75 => 0.2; 7.21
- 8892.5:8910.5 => 0.5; 7.09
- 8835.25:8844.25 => -0.3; 7.57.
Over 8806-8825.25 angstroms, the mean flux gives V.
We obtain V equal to 7.17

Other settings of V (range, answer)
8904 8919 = 7.27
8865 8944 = 7.07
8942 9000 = 7.21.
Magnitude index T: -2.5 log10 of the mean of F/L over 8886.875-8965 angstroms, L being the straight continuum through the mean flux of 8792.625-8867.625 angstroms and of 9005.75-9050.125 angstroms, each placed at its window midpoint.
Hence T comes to 0.017 mag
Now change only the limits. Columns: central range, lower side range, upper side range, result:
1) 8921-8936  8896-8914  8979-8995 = -0.008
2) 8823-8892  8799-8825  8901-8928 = 0.000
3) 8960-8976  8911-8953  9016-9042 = -0.005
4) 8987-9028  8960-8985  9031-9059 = 0.014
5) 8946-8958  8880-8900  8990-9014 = 0.000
